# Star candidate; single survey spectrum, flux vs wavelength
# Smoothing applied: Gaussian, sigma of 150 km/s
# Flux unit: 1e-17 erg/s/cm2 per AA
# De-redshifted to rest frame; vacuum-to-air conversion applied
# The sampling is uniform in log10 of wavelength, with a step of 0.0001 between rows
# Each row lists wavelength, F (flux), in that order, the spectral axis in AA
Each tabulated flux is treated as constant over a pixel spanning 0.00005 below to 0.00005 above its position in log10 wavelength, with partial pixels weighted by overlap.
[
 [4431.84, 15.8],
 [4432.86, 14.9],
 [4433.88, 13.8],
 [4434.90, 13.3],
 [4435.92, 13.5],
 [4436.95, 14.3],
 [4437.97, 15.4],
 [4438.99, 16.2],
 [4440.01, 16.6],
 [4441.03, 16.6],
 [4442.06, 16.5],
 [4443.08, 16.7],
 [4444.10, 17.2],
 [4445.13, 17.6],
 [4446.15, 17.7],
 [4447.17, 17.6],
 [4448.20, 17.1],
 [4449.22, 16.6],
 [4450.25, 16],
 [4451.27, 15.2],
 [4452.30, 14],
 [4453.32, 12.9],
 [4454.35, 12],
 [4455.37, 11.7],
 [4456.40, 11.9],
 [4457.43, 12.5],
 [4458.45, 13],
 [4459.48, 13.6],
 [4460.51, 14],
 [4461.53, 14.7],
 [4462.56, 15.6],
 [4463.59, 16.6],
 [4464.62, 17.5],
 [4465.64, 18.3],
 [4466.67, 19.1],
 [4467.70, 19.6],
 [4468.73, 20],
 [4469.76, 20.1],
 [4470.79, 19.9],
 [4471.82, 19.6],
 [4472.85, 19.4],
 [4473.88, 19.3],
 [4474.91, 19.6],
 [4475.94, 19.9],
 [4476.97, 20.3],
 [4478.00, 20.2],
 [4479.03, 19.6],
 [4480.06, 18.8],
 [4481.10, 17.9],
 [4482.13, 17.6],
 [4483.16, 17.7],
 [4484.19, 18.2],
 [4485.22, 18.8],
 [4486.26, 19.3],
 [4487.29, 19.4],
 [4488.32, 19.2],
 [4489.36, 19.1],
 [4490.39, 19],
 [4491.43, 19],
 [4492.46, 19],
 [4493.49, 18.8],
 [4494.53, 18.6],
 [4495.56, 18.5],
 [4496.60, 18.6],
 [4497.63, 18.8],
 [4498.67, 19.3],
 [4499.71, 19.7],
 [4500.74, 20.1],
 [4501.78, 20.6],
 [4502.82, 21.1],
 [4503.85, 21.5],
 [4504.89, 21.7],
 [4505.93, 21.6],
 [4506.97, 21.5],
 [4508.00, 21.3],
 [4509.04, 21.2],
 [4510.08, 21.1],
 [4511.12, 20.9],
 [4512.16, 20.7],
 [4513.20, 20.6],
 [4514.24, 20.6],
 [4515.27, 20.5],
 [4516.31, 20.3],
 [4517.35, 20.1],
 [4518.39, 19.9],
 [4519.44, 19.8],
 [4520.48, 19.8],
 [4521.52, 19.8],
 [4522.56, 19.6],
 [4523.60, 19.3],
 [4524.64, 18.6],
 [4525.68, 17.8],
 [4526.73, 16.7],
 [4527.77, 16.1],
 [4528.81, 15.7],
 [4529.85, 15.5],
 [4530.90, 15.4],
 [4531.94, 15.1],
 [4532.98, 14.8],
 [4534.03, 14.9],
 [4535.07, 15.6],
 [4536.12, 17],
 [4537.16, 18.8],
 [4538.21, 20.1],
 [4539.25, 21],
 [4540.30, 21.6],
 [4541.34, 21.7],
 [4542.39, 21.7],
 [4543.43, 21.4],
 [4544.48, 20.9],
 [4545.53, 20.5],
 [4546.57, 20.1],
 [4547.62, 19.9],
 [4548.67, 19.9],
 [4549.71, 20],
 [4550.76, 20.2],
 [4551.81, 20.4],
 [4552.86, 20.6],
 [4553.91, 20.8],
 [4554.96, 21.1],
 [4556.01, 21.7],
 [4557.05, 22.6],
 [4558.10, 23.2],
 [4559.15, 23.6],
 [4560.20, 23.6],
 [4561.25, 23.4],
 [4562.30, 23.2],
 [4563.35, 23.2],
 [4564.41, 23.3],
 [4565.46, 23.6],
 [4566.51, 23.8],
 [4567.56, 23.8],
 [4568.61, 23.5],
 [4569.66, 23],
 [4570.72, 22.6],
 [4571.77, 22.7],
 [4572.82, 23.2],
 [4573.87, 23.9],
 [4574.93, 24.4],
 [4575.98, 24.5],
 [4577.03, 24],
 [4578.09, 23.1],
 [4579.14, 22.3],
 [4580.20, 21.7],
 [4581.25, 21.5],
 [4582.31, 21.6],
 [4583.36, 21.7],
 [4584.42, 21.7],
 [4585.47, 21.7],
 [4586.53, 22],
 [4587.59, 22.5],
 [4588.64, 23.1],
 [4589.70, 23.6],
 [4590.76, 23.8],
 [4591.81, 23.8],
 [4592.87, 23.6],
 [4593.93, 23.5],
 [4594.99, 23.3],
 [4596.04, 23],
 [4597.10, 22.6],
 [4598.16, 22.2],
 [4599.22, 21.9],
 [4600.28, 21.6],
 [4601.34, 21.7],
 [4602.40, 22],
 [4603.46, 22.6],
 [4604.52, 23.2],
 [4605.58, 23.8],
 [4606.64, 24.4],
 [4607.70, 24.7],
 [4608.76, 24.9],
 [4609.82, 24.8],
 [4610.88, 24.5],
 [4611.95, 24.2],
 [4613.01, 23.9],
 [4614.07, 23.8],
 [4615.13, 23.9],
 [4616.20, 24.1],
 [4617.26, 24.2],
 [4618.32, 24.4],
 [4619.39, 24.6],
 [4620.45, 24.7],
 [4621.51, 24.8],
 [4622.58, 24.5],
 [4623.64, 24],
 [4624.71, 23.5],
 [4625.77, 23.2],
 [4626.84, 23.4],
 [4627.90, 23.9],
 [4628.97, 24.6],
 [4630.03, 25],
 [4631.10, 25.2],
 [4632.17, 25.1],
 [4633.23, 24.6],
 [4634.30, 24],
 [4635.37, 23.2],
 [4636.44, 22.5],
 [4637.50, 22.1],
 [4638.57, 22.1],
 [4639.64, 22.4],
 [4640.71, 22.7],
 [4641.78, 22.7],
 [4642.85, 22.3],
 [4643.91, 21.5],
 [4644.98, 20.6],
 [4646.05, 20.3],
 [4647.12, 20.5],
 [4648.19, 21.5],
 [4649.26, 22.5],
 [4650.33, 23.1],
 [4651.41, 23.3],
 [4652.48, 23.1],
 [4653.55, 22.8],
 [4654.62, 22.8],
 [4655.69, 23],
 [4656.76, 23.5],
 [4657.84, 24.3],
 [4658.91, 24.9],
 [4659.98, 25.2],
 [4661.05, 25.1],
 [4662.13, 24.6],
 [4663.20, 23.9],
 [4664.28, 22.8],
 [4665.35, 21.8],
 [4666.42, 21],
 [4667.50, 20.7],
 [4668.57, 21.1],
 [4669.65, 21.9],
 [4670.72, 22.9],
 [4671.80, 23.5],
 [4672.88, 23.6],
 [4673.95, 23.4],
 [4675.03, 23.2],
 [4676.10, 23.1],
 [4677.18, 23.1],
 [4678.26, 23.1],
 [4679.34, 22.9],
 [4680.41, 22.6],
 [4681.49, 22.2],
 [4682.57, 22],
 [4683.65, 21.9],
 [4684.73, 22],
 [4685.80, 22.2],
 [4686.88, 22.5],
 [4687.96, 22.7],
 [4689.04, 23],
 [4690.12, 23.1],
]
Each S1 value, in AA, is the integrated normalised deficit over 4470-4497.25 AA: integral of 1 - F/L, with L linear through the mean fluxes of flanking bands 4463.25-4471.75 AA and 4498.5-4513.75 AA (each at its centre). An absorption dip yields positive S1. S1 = 1.0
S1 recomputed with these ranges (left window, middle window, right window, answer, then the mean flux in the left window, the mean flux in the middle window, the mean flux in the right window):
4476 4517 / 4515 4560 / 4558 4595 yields 4.3 AA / 19.8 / 19.4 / 23.1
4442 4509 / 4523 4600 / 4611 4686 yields -2.3 AA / 18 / 21.2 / 23.2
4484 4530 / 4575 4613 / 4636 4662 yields -2.7 AA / 19.5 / 23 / 22.7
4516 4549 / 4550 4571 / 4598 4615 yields -2.1 AA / 18.7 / 22.5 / 23.4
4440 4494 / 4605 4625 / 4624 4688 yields -2.4 AA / 17.3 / 24.3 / 22.9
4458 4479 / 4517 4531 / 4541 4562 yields 1.4 AA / 18.1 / 18.2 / 21.4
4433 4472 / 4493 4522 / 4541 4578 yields -1.6 AA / 15.9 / 20.2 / 22.3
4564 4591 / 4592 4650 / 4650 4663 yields 0.3 AA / 22.9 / 23.3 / 23.8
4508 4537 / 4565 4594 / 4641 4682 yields -4.0 AA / 18.5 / 23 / 22.8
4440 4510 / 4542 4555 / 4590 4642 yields 0.2 AA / 18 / 20.5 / 23.6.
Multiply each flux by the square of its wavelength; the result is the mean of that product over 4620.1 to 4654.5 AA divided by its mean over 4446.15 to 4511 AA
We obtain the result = 1.36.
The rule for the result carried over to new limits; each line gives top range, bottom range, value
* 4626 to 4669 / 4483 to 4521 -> 1.23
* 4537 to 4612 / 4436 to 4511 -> 1.31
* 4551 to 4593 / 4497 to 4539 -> 1.22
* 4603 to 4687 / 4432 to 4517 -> 1.40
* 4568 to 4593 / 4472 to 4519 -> 1.20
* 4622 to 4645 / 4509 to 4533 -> 1.31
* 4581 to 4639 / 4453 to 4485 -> 1.45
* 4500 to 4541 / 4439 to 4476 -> 1.19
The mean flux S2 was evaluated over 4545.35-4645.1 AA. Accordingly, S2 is 23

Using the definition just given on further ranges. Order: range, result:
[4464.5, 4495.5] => 19.1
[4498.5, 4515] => 20.9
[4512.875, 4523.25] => 20.1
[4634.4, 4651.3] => 22.1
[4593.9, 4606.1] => 22.6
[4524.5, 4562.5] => 19.6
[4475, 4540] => 19.1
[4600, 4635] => 24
